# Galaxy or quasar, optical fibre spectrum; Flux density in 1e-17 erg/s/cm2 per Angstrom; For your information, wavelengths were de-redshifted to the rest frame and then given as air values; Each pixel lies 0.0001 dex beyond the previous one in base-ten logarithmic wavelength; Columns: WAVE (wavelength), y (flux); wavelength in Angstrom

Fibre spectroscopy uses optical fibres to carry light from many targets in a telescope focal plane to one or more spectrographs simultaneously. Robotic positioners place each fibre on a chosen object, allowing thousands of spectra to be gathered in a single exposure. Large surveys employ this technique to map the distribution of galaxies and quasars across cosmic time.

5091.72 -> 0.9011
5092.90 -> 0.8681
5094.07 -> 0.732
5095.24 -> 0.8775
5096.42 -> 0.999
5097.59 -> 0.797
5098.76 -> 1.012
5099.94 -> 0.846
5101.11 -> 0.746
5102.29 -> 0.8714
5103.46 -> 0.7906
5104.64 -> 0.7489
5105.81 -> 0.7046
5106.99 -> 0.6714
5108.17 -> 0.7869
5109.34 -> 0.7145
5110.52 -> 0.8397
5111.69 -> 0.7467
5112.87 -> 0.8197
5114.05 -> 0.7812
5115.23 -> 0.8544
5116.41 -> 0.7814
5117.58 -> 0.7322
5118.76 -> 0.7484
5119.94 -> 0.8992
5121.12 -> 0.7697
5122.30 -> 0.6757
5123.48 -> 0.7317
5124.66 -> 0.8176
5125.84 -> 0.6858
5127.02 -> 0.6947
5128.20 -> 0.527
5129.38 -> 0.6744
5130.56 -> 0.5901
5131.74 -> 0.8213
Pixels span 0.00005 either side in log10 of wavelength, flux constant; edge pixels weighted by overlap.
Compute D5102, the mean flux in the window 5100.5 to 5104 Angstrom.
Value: 0.804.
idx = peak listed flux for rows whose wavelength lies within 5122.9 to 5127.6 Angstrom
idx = 0.8176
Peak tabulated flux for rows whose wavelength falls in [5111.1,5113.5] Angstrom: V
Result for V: 0.8197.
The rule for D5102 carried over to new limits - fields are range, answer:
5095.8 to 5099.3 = 0.935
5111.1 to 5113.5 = 0.784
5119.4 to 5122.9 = 0.779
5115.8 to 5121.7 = 0.787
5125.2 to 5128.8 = 0.639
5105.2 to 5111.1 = 0.743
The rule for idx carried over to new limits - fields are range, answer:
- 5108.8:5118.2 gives 0.8544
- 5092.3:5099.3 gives 1.012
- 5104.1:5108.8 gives 0.7869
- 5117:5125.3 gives 0.8992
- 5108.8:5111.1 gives 0.8397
